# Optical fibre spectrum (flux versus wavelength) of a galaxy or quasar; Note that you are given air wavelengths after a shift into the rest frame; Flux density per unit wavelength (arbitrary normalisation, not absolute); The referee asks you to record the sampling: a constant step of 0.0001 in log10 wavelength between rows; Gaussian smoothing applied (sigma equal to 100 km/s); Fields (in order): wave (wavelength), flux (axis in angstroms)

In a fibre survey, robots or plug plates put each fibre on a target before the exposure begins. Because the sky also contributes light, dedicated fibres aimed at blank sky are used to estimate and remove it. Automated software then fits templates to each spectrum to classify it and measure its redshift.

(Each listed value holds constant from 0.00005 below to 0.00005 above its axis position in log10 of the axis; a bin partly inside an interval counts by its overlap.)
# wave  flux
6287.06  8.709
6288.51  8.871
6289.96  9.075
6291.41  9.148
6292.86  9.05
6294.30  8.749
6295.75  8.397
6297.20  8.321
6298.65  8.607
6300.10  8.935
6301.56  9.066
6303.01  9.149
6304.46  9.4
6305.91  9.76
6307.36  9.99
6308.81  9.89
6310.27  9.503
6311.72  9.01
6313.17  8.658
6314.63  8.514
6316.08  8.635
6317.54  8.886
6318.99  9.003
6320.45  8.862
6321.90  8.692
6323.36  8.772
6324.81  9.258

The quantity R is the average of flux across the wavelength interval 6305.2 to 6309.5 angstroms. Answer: 9.89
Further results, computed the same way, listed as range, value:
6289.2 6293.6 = 9.1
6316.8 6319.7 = 8.94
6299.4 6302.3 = 8.98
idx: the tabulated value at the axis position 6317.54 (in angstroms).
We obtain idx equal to 8.886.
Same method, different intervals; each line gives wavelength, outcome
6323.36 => 8.772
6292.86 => 9.05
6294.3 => 8.749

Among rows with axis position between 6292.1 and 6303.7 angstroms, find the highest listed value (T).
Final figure 9.149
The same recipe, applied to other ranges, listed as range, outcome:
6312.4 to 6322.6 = 9.003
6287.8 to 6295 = 9.148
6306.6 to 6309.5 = 9.99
